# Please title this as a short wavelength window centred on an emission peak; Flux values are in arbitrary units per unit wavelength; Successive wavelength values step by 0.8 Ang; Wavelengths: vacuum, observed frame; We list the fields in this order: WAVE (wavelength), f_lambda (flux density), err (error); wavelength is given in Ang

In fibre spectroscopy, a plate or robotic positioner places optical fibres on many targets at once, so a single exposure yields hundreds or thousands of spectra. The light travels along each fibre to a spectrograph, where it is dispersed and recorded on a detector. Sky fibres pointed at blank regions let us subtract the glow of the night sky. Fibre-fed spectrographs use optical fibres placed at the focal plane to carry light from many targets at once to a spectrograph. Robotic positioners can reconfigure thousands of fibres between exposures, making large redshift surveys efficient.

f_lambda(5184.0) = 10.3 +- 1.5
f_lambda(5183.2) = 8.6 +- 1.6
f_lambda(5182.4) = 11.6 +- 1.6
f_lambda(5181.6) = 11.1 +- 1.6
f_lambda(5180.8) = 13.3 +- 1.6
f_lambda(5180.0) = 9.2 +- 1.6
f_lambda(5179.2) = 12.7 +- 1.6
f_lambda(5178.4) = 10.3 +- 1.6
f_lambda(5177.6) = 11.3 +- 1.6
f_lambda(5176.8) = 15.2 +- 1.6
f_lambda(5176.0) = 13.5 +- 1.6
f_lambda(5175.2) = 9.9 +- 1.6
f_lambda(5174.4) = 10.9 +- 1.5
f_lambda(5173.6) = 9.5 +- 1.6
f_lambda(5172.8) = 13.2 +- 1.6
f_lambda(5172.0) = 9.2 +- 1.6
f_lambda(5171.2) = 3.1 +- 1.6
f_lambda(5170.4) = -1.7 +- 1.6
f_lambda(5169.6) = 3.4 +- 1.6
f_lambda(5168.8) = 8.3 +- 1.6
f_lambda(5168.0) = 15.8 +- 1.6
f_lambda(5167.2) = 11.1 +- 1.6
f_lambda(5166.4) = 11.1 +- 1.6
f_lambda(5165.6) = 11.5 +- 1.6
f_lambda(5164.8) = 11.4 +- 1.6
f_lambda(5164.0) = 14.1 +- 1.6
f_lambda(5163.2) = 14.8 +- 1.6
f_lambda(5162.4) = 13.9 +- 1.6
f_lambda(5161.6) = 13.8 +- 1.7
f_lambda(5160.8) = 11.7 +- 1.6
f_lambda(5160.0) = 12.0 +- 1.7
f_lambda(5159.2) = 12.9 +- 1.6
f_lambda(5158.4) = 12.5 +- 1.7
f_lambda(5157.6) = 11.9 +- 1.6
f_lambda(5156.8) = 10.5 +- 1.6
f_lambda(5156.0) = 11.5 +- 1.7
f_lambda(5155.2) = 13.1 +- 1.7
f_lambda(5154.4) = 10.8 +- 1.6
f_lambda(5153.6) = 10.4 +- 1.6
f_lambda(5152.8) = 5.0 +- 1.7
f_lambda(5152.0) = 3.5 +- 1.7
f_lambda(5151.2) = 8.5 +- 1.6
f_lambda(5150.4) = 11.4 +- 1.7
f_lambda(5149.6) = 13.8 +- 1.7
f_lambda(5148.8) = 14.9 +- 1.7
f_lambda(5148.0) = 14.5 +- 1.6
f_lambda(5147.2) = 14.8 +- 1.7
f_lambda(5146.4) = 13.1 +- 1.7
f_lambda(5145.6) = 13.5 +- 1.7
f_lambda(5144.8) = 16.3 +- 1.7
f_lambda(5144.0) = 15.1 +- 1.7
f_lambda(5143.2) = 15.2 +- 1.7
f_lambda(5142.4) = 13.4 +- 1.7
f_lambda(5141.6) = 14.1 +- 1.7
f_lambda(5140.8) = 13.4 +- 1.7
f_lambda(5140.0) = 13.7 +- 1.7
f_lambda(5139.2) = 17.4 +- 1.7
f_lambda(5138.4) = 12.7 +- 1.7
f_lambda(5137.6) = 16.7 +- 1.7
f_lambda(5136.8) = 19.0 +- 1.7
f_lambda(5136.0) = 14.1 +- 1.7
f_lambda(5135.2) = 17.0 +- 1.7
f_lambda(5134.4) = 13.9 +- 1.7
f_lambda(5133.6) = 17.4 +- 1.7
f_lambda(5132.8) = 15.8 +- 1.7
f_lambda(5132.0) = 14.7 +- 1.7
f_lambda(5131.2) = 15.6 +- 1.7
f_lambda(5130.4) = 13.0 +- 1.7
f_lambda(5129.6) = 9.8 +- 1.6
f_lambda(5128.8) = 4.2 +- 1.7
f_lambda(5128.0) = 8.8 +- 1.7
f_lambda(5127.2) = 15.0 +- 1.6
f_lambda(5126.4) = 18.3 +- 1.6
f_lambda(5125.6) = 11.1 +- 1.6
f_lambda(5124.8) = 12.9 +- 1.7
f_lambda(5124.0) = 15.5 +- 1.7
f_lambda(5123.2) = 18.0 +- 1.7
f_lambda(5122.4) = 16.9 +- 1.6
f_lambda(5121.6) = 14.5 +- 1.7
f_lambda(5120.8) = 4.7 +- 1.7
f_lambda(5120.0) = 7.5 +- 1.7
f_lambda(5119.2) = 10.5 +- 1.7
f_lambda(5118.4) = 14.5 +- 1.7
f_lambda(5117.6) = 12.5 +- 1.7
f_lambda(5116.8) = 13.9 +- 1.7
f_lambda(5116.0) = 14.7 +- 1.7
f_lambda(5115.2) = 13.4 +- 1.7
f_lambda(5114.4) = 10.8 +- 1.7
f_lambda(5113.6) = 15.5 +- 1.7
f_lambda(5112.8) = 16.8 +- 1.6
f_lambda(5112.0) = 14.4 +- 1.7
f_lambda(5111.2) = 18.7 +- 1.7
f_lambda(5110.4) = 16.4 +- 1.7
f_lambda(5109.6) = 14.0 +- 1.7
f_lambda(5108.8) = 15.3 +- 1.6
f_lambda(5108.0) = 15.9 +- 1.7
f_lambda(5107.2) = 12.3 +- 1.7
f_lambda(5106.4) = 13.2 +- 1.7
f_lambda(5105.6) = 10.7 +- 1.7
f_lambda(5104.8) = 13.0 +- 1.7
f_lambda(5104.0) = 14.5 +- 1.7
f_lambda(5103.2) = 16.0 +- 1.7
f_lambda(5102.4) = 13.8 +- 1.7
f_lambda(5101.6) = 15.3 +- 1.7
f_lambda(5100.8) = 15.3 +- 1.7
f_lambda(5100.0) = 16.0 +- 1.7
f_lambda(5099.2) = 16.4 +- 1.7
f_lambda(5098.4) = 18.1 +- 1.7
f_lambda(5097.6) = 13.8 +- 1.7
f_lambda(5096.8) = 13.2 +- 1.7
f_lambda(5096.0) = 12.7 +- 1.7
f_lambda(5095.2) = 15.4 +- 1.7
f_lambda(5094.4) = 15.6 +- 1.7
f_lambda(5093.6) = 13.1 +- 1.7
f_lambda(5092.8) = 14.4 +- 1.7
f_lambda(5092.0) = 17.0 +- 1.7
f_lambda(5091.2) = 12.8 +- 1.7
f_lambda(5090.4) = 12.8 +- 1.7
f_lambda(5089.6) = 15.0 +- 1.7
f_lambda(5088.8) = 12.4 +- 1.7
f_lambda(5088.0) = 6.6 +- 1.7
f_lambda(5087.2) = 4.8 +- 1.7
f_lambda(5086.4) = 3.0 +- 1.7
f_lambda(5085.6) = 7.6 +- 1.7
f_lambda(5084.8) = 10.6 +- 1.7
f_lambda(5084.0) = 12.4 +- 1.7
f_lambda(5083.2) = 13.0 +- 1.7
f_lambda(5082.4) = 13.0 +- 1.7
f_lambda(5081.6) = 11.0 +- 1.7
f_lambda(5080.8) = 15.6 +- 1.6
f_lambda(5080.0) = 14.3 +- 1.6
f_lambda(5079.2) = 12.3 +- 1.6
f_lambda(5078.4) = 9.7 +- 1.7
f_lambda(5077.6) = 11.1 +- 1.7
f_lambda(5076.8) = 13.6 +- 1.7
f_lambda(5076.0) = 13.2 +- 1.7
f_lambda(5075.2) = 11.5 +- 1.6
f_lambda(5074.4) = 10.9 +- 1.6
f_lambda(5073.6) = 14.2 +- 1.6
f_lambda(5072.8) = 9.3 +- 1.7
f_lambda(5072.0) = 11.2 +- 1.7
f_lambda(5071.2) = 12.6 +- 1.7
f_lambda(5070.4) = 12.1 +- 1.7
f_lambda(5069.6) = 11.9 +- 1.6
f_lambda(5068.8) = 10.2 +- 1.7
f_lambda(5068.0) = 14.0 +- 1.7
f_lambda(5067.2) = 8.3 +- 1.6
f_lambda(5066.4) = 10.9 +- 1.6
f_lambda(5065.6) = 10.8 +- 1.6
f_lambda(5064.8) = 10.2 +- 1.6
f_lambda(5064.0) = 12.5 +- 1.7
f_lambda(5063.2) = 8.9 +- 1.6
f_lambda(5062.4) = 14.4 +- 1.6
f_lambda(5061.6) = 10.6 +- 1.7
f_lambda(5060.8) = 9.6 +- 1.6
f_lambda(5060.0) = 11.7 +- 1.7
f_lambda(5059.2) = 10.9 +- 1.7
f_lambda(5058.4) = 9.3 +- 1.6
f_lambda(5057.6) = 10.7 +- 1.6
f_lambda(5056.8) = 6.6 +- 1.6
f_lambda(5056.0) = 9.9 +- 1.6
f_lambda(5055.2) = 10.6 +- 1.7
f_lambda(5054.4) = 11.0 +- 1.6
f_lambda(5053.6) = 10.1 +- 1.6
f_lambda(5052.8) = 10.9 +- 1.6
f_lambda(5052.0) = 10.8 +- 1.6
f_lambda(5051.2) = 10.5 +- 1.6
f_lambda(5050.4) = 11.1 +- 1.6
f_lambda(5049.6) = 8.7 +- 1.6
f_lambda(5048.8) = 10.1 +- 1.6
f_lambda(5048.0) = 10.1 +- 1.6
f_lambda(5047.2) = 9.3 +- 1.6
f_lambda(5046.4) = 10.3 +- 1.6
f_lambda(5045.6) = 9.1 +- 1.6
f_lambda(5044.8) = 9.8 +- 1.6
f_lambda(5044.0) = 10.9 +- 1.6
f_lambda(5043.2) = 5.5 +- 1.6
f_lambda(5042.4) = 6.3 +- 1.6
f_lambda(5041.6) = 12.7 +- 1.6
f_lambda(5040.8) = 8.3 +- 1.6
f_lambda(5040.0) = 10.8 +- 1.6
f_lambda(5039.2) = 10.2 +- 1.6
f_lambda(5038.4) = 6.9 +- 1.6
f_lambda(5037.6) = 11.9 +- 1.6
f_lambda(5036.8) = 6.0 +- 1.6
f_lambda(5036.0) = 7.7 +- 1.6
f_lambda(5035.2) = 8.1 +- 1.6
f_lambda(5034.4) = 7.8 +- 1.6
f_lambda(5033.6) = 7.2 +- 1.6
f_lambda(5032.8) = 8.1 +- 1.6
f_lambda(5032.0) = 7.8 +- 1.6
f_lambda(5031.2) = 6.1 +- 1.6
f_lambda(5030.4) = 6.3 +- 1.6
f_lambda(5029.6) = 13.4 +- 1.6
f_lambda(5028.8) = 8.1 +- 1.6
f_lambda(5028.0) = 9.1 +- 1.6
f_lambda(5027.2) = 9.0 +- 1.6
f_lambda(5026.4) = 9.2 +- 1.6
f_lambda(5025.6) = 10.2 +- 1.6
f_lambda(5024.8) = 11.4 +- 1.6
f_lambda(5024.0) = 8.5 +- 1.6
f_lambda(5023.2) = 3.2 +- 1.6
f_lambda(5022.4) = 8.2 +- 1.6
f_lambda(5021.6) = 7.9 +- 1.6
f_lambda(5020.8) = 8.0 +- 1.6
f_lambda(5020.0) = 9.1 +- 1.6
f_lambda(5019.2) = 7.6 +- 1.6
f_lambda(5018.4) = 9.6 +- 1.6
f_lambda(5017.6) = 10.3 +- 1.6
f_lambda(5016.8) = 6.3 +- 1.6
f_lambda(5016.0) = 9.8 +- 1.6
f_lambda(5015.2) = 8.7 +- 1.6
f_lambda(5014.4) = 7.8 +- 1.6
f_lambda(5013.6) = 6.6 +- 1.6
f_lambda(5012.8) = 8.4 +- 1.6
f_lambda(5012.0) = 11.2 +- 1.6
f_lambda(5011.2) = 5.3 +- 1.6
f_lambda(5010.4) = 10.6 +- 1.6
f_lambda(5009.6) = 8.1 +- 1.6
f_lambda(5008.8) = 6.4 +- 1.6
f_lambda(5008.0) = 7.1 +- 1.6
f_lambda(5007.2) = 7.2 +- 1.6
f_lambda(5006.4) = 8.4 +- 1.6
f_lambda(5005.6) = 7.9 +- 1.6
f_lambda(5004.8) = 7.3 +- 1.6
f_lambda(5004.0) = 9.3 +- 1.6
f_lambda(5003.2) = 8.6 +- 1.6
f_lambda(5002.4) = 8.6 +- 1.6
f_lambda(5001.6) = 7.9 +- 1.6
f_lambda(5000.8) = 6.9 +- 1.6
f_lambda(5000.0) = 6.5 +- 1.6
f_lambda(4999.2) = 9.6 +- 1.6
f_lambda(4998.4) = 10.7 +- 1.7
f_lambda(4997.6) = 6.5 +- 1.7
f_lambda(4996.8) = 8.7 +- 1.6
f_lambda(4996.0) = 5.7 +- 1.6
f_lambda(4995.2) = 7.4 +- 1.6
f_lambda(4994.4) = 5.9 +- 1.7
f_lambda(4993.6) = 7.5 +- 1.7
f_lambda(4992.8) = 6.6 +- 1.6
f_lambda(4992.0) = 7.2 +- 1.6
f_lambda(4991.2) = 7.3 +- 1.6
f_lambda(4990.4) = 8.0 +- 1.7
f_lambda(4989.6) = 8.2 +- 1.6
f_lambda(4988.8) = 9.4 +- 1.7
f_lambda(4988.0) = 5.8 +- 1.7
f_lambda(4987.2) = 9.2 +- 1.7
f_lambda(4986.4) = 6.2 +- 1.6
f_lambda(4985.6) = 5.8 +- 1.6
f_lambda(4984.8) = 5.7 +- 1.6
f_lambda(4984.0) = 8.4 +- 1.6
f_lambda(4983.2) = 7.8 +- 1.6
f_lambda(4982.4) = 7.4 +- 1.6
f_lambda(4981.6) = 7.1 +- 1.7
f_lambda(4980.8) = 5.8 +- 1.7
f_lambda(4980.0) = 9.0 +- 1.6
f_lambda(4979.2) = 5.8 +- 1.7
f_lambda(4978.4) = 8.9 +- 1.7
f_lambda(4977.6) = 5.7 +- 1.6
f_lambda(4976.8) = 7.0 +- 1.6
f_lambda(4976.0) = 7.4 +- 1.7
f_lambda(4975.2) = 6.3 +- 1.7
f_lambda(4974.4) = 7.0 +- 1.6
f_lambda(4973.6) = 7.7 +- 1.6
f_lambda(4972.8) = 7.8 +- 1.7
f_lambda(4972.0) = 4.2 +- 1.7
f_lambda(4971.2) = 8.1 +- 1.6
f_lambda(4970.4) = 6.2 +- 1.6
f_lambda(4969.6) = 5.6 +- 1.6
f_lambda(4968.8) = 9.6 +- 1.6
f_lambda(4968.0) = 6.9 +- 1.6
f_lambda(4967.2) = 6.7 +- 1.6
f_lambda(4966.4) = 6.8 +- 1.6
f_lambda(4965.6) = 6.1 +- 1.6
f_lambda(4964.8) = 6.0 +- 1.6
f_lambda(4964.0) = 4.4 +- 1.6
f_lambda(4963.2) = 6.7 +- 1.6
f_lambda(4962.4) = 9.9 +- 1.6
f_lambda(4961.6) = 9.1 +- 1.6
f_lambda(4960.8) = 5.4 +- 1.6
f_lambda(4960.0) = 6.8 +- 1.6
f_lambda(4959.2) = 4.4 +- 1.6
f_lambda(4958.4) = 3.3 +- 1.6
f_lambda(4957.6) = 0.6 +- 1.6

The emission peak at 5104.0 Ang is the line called C IV 1549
